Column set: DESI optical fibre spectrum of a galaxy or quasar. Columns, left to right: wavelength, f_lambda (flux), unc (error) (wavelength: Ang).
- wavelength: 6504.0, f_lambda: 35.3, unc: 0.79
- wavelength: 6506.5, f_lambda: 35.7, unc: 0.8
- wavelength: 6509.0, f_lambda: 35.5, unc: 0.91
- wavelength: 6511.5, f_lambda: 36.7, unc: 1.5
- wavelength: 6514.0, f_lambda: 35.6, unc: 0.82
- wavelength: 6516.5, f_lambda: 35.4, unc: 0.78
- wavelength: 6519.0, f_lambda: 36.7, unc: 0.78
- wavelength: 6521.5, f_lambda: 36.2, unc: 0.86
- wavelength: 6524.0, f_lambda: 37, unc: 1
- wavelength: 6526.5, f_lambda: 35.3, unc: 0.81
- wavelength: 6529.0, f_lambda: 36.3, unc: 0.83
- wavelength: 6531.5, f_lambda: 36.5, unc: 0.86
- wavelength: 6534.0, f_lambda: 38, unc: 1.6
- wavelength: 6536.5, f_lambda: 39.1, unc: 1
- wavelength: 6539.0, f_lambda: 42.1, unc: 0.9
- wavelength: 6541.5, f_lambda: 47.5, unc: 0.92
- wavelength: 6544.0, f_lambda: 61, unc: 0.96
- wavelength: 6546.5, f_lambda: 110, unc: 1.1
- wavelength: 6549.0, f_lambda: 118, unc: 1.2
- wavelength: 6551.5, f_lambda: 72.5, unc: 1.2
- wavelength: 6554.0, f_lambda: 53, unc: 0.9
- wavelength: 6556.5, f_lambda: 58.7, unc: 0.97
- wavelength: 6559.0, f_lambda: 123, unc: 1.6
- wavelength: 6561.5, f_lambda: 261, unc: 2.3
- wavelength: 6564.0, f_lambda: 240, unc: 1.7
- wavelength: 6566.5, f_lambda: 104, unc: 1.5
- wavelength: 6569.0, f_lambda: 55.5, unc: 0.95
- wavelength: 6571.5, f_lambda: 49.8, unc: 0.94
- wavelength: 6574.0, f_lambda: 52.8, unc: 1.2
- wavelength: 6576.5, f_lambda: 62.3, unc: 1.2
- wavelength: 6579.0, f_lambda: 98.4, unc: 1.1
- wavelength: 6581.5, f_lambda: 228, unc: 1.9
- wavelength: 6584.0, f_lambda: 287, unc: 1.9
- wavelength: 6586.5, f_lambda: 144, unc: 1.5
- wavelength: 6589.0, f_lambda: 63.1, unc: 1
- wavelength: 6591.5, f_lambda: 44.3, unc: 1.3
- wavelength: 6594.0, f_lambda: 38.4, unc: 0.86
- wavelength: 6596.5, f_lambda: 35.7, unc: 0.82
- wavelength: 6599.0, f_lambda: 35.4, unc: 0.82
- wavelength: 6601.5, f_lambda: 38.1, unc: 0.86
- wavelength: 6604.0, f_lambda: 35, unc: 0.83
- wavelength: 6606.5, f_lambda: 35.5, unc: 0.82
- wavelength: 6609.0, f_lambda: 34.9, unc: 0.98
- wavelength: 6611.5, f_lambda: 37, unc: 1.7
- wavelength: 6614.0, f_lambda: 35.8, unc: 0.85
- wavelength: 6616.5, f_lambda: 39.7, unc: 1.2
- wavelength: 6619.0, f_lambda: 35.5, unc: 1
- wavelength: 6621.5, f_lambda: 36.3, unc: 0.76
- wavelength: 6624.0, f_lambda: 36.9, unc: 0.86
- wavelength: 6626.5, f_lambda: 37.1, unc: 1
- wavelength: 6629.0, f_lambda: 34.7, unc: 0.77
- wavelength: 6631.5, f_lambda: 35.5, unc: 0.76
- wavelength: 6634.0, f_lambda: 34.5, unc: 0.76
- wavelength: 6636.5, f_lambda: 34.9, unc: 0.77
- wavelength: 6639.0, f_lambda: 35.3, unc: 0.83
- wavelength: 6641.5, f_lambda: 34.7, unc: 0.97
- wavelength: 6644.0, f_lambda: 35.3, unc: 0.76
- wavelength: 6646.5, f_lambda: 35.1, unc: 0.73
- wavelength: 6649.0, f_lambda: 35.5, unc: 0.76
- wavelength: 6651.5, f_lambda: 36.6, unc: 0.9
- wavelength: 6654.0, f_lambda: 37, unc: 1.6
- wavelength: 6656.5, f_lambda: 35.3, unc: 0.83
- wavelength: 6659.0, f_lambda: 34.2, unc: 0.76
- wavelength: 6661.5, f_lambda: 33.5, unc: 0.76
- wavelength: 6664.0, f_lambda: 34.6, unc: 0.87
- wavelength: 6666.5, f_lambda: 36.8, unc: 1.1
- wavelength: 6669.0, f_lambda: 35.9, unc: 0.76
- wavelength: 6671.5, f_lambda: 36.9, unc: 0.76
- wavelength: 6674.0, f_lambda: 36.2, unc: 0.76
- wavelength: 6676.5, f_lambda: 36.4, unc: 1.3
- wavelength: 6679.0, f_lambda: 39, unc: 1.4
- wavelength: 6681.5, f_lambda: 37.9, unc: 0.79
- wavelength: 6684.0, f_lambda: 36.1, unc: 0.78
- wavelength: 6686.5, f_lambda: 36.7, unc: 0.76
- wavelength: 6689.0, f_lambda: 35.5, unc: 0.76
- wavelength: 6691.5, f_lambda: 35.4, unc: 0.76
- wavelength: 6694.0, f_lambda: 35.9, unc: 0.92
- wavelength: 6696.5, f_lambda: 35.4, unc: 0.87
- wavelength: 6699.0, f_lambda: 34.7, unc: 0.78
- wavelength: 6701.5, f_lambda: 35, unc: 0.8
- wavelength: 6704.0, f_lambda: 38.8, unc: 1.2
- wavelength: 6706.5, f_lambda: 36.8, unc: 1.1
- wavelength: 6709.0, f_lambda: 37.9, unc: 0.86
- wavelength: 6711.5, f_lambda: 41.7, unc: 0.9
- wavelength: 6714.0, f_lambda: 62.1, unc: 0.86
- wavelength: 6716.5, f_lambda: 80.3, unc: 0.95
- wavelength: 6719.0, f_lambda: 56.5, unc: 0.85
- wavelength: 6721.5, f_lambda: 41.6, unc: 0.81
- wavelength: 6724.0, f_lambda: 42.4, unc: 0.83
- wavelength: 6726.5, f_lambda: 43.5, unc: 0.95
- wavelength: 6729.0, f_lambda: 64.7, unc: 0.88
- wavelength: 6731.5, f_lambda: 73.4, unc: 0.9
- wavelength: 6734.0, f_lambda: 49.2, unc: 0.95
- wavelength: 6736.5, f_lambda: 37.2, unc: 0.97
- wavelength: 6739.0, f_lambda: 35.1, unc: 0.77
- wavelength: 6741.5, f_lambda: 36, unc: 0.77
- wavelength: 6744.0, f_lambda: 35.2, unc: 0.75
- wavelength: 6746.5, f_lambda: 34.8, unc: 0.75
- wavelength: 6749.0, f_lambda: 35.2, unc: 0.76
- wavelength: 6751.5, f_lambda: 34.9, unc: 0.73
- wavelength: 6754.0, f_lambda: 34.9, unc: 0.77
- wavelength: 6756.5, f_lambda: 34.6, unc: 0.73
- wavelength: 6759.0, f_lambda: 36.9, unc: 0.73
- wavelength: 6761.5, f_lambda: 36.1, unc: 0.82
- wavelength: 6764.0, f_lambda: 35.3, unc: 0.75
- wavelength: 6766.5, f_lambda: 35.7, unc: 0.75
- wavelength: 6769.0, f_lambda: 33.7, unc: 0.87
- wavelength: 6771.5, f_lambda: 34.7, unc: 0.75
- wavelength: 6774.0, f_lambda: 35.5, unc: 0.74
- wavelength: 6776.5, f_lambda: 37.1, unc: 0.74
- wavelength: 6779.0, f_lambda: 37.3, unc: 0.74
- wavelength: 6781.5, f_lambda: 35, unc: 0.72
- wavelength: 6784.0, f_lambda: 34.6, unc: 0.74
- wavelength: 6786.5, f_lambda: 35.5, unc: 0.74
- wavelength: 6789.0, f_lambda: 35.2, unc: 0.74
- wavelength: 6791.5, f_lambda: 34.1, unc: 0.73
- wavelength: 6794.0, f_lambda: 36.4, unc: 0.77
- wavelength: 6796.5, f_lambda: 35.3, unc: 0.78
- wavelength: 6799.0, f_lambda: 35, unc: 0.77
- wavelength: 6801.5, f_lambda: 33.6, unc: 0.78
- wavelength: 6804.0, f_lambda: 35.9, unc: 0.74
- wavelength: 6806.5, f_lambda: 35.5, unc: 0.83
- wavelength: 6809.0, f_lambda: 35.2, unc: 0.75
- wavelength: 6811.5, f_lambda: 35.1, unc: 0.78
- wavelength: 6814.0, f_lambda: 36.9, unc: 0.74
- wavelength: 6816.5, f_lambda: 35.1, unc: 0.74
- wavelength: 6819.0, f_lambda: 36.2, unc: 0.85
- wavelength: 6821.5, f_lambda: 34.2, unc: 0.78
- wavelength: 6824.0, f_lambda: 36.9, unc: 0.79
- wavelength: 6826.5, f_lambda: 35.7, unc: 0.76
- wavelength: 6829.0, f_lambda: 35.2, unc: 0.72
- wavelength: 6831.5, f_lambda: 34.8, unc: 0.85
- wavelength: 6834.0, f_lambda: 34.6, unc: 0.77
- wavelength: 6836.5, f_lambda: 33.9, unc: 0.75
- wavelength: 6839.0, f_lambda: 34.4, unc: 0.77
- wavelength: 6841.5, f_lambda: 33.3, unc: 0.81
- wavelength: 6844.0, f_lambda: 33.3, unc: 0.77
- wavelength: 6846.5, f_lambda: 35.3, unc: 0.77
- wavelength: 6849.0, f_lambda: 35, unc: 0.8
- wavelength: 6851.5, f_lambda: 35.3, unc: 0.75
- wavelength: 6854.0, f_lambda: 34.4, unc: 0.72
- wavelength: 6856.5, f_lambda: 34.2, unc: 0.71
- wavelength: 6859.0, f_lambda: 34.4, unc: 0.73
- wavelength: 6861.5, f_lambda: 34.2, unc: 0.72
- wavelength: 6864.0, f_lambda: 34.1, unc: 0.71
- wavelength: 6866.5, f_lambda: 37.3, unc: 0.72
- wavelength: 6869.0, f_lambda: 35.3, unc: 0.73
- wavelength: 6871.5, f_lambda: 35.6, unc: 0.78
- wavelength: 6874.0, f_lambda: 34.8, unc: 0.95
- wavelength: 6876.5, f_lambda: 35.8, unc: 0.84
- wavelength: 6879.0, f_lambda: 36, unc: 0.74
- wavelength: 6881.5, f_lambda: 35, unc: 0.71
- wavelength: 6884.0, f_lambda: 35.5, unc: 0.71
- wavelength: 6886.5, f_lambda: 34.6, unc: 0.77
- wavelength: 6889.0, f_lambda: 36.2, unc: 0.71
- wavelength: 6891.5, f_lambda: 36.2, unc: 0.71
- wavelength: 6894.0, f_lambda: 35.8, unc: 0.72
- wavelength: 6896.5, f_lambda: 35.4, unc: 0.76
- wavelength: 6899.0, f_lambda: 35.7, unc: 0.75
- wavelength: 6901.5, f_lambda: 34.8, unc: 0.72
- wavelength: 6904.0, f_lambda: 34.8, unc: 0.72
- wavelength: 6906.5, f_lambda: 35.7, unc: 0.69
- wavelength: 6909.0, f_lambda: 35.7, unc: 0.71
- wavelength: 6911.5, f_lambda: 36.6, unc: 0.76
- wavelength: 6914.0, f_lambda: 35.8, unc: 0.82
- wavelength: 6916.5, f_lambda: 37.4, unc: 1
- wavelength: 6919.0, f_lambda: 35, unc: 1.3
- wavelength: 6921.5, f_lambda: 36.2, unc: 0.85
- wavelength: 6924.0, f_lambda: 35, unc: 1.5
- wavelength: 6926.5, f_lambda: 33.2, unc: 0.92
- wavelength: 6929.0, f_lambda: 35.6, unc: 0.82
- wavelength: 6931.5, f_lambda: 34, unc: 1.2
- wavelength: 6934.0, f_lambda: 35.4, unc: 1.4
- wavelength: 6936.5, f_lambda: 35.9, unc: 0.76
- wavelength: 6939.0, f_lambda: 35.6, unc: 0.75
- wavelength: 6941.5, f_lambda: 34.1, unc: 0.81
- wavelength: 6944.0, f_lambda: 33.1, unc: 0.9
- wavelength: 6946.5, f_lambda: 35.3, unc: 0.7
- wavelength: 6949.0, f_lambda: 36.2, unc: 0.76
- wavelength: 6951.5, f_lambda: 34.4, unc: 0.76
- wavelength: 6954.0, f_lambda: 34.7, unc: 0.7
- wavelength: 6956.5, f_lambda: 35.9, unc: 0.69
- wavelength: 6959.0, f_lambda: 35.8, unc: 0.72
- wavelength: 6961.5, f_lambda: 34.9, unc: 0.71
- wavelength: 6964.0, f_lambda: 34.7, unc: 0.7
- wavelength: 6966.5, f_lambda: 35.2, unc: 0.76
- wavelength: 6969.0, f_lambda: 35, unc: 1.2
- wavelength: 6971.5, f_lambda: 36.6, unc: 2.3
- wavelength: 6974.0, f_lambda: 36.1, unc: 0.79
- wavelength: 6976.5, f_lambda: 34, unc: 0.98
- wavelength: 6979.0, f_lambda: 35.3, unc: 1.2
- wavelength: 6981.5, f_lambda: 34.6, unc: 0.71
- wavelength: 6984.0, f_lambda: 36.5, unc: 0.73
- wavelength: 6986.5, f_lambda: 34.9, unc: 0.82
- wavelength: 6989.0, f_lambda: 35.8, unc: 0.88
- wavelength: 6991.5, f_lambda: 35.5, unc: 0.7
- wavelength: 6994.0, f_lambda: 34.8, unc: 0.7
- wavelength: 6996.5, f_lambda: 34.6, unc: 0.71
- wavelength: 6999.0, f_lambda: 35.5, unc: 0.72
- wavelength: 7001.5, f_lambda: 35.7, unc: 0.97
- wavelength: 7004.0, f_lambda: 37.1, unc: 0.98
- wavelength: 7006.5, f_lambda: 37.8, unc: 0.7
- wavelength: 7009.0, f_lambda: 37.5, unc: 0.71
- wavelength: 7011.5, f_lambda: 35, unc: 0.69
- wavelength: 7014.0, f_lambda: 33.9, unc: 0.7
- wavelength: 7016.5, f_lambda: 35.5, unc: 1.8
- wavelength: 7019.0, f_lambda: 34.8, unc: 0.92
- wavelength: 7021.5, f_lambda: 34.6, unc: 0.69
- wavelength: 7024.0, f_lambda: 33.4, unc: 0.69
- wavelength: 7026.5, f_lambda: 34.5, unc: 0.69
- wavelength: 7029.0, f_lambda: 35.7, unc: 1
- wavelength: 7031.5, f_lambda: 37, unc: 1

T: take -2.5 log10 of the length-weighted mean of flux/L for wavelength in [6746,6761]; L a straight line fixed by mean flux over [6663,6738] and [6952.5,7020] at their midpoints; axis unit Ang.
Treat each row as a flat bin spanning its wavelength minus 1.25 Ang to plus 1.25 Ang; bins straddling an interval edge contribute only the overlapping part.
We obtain 0.18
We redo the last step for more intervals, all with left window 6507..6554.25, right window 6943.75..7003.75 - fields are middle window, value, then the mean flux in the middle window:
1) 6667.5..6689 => 0.21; 36.8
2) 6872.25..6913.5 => 0.07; 35.5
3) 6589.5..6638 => 0.25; 37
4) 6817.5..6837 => 0.14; 35.2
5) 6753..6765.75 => 0.18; 35.6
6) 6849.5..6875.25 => 0.11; 35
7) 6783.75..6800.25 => 0.17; 35.2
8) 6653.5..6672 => 0.26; 35.4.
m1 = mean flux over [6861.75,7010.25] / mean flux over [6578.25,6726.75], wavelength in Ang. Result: 0.73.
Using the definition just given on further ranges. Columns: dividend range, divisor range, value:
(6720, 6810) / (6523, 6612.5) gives 0.48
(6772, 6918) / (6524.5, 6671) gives 0.56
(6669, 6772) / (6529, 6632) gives 0.55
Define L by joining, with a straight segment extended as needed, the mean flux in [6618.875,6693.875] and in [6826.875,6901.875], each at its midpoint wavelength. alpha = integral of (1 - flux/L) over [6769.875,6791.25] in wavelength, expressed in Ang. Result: -0.1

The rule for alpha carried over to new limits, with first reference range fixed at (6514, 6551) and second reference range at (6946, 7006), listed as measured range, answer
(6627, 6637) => 2.57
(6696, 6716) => 1.18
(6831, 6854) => 3.20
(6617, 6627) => 2.29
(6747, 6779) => 5.43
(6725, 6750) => -0.51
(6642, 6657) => 3.48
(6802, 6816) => 1.89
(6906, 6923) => 0.66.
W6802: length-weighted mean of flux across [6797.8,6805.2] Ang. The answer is 34.8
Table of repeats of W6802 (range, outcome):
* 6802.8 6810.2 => 35.5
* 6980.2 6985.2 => 35.5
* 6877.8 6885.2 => 35.5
